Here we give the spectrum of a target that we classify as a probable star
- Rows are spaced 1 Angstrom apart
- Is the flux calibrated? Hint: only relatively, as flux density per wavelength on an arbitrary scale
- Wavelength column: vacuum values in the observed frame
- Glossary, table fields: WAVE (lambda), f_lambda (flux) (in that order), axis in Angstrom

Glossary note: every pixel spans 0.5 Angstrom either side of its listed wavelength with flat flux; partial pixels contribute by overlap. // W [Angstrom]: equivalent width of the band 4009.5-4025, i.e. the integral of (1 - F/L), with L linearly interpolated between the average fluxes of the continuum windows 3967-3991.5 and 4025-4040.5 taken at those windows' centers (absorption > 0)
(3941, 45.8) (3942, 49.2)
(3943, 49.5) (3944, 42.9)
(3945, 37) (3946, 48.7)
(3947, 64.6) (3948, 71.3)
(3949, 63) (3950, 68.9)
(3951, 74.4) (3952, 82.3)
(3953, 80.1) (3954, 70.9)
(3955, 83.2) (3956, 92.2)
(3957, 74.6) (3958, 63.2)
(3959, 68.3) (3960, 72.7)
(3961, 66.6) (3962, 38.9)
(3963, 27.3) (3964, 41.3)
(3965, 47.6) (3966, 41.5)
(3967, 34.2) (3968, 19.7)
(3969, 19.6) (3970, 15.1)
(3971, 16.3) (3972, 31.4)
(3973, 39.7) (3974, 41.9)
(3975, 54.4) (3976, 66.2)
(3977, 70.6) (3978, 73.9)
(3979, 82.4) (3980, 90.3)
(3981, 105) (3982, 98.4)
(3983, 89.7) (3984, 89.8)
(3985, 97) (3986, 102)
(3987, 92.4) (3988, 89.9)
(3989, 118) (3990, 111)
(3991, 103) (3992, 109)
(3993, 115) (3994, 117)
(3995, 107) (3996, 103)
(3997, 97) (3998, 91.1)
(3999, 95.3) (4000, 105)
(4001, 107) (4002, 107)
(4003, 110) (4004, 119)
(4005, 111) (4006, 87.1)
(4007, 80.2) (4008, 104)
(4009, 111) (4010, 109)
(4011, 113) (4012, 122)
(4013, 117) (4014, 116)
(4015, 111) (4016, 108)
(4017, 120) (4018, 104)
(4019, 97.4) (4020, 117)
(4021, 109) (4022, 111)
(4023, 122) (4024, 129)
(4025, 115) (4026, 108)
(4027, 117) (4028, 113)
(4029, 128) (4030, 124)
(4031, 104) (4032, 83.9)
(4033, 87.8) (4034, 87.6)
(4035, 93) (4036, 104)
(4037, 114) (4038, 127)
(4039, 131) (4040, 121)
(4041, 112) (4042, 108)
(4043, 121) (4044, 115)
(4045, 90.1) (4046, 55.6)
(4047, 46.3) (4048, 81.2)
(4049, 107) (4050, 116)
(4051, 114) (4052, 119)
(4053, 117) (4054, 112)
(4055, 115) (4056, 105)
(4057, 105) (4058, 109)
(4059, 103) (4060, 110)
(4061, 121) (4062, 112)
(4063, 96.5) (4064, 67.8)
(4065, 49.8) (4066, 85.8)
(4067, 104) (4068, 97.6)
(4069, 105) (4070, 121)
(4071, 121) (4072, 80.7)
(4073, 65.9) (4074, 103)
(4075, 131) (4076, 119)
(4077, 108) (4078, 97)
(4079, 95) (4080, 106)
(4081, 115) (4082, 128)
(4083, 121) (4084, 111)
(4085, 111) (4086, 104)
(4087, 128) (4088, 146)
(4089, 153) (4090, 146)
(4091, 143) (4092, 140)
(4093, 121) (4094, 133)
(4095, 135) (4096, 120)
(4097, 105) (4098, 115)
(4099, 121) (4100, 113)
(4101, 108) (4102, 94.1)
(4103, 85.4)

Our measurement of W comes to -2.4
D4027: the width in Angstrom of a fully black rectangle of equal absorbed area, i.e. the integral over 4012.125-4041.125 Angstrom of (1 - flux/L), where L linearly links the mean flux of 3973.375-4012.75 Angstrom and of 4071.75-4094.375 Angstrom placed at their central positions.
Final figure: -1.8 Angstrom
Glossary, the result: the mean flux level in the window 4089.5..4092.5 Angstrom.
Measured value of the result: 143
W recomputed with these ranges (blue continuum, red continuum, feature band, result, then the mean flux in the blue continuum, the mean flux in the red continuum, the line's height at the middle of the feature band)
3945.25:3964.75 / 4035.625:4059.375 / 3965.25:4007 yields -0.8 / 65.3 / 106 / 79.1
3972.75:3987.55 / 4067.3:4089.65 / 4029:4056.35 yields -1.1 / 80.3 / 112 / 101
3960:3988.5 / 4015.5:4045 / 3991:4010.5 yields -4.8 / 60.3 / 111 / 84.3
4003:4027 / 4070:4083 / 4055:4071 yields 1.1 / 111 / 107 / 108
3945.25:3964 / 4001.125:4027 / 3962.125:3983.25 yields 7.6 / 66.2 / 110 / 79.6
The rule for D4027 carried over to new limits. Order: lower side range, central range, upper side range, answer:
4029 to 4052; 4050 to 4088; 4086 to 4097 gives 4.2 Angstrom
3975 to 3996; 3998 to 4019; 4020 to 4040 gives -0.7 Angstrom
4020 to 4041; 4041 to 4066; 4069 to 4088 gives 2.5 Angstrom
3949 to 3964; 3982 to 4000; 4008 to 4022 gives -1.6 Angstrom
